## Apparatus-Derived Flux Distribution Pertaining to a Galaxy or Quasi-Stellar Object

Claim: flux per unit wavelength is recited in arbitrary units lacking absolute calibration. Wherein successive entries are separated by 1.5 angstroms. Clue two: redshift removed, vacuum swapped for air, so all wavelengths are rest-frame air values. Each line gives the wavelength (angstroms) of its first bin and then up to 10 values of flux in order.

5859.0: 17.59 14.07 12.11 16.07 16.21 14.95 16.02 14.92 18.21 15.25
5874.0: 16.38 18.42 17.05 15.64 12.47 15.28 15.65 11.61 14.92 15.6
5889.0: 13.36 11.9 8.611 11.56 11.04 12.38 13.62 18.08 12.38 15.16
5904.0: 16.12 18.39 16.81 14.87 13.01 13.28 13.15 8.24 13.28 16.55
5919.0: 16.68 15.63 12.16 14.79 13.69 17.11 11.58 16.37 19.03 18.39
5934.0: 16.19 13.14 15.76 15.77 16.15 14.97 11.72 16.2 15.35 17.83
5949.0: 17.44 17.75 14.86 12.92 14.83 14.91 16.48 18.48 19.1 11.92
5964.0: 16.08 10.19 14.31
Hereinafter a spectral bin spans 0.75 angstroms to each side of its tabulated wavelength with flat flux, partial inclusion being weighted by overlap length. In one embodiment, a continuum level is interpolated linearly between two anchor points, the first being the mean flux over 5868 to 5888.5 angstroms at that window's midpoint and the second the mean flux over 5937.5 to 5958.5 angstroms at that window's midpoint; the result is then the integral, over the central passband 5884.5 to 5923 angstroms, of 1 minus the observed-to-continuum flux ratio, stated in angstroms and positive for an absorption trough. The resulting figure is 4.1 angstroms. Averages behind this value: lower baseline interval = 15.5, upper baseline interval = 15.5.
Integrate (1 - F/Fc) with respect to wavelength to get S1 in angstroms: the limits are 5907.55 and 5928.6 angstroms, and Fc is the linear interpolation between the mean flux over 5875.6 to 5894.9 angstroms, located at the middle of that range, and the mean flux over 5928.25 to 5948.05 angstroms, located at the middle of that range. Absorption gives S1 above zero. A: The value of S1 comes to 1.5 angstroms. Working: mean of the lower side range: 13.7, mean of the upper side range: 15.8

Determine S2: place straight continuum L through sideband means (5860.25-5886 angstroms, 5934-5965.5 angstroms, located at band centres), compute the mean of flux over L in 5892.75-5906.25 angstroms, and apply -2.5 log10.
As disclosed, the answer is 0.08 mag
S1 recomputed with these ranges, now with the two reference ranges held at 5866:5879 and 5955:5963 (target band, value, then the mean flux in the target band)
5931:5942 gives 0.2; 16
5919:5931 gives 1.0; 14.9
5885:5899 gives 3.2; 12.6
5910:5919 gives 1.7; 13.2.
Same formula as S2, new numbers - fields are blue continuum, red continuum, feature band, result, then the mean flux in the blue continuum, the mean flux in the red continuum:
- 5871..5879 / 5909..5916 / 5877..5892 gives 0.123 mag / 16.7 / 12.2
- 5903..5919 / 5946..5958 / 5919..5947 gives -0.006 mag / 14.5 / 15.8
